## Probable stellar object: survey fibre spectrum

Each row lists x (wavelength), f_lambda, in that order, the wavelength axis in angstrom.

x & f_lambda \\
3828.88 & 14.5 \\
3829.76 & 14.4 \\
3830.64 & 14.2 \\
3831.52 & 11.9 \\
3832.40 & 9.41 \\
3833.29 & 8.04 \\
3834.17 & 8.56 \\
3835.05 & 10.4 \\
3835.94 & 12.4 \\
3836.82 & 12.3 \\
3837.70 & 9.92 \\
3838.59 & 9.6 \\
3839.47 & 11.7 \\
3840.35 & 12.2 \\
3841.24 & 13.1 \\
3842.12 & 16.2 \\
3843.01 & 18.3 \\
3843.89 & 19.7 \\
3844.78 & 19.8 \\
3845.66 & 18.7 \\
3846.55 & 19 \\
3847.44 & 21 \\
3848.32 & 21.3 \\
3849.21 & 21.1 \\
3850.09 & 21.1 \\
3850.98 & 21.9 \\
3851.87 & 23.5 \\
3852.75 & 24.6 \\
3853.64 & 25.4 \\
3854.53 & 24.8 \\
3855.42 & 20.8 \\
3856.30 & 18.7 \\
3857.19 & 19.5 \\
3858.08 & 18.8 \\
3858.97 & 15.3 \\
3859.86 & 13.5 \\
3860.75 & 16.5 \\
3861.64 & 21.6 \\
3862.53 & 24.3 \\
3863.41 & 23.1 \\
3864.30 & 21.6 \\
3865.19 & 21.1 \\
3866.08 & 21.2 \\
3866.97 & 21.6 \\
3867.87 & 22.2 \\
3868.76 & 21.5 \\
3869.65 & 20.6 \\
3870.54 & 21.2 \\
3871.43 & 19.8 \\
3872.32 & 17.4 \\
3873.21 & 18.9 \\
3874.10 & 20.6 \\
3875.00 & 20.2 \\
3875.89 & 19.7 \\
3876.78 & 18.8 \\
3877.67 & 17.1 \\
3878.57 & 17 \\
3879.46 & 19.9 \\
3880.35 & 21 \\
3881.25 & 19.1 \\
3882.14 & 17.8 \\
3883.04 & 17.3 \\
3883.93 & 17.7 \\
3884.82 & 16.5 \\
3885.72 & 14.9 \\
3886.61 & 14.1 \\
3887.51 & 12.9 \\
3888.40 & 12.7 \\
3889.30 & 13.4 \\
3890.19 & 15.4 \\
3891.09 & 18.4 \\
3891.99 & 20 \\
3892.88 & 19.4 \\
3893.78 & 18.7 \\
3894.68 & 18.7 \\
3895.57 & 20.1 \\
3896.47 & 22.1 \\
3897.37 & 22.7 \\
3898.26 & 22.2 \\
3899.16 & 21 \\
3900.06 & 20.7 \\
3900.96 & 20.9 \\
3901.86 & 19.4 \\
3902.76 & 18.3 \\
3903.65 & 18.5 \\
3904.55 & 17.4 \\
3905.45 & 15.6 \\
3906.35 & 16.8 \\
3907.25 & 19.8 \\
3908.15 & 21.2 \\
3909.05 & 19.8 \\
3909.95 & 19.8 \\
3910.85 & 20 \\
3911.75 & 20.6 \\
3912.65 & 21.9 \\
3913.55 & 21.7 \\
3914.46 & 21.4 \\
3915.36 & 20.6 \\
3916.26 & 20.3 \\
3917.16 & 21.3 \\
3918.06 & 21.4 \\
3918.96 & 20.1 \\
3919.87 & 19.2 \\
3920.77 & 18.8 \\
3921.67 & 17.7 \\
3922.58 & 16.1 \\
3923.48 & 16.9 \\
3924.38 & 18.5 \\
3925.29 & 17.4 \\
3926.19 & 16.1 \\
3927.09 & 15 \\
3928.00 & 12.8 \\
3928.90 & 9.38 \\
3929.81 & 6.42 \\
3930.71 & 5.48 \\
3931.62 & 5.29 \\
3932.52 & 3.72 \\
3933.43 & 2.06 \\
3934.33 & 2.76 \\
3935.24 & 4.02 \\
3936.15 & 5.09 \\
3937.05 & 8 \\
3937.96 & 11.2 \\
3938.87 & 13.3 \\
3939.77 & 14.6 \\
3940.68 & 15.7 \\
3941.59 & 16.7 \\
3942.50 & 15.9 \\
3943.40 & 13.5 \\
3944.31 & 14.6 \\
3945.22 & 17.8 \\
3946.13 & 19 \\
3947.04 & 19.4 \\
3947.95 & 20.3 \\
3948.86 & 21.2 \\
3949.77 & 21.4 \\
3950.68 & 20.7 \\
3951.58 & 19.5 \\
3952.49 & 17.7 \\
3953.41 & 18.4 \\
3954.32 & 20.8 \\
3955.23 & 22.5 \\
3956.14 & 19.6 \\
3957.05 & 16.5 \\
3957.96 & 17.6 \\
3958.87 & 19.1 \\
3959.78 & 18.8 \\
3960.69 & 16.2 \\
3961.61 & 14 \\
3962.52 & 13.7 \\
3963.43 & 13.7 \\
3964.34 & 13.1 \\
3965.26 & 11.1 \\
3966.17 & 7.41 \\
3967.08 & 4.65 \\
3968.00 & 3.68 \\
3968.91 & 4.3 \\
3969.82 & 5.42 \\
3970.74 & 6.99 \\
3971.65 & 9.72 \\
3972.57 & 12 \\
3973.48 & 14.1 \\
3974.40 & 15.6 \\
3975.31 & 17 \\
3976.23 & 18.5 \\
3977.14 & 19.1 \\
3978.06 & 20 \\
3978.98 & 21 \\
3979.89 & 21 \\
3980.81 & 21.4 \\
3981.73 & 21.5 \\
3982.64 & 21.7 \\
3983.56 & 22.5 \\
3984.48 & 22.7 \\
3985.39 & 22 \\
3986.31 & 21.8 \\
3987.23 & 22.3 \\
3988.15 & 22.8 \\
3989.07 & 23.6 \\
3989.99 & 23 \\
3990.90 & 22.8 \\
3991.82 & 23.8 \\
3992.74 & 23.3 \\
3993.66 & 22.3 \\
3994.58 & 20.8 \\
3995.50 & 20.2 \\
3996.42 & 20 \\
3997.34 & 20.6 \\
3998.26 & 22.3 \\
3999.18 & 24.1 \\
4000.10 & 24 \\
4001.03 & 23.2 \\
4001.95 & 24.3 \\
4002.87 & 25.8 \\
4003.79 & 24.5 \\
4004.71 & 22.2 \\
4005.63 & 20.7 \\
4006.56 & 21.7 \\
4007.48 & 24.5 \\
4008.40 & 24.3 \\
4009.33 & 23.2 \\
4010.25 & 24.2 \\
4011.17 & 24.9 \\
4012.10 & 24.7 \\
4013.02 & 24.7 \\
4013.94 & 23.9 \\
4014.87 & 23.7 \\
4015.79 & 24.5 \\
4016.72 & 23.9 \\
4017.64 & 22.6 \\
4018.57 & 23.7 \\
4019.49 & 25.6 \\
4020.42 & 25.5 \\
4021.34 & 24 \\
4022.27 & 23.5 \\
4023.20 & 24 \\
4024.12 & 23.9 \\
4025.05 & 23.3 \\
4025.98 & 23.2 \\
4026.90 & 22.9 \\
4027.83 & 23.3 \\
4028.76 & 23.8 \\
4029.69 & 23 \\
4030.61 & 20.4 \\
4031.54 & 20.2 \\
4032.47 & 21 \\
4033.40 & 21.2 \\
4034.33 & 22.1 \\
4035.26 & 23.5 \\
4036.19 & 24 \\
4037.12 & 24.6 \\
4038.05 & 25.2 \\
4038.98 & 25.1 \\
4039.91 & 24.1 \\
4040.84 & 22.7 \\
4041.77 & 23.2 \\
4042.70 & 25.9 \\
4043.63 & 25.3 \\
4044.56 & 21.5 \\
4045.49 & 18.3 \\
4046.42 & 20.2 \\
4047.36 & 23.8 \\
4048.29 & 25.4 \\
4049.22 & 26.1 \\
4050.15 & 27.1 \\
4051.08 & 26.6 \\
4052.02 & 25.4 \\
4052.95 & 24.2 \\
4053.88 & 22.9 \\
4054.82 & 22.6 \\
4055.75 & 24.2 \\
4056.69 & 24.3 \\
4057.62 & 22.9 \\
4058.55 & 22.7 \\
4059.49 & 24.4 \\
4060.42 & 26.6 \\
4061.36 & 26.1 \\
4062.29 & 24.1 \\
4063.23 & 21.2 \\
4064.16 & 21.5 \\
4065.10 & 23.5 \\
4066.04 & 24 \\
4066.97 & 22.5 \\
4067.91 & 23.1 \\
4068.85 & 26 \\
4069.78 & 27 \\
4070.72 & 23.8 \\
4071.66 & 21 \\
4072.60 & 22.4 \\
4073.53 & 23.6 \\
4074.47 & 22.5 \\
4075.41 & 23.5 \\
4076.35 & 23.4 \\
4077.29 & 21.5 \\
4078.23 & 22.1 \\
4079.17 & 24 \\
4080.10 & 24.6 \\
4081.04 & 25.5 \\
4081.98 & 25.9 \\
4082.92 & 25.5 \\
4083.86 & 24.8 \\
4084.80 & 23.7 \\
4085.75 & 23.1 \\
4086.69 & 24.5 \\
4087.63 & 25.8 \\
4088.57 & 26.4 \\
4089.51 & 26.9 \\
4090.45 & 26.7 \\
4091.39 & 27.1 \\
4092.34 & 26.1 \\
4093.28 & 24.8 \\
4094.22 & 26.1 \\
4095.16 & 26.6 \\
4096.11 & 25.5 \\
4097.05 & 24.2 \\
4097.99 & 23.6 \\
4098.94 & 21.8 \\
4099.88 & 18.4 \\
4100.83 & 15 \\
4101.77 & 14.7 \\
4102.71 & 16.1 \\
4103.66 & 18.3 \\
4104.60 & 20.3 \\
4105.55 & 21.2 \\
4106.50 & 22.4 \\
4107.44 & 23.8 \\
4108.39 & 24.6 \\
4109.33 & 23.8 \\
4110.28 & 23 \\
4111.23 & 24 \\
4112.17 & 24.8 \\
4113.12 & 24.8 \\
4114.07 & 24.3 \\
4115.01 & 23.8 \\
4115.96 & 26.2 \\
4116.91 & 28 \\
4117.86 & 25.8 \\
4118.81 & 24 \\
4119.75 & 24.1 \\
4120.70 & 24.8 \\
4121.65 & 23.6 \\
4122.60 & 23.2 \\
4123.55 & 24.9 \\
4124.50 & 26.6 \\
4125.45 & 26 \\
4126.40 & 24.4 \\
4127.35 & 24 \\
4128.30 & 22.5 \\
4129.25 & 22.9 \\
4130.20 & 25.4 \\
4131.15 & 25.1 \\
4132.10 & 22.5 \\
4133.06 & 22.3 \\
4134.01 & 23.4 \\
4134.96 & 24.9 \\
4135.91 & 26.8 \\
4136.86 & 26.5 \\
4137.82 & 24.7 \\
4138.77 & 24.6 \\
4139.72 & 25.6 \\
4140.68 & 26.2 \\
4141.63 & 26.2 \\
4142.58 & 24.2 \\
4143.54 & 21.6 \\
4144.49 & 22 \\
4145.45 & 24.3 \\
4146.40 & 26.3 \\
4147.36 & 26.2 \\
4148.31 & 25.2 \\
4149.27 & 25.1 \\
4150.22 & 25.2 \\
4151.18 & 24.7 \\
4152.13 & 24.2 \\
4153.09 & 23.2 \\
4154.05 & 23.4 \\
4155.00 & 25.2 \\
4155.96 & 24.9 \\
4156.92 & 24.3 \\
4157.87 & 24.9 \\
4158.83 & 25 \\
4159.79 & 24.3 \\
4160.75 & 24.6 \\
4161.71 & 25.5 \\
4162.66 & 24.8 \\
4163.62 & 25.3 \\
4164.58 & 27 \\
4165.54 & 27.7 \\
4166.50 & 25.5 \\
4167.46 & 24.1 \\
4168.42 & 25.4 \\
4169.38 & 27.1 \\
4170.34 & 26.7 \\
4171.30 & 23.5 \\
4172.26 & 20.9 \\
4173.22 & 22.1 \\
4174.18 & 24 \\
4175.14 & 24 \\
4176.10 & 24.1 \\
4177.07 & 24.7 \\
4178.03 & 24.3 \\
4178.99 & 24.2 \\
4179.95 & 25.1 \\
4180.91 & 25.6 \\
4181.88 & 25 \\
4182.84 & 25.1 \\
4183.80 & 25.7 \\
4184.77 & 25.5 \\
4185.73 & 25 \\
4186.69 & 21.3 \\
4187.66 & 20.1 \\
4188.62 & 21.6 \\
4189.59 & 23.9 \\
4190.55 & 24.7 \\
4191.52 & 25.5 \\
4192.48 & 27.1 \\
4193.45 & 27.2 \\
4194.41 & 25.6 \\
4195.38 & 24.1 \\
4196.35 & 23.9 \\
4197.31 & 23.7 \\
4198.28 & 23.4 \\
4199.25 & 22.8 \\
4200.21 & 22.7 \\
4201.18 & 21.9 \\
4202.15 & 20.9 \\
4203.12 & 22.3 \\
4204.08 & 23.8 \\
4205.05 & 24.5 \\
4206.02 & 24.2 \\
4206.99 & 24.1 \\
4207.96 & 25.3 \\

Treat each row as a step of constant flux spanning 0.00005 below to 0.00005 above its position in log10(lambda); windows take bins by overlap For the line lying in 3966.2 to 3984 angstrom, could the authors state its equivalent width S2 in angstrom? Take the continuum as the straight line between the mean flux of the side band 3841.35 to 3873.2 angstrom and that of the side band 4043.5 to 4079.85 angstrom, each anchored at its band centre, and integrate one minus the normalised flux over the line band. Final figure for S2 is 6.2 angstrom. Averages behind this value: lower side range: 20.4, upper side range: 23.6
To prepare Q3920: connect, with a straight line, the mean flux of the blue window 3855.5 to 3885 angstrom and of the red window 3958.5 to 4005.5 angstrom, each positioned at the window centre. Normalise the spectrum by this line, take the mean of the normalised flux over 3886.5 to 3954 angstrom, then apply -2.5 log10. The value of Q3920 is 0.15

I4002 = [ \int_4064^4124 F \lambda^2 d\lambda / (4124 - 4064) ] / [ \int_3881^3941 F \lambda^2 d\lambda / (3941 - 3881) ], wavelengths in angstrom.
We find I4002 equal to 1.6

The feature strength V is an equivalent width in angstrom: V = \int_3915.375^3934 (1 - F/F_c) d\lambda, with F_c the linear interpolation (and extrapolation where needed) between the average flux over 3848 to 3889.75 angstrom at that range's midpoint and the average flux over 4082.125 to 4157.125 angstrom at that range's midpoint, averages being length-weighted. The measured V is 5.6 angstrom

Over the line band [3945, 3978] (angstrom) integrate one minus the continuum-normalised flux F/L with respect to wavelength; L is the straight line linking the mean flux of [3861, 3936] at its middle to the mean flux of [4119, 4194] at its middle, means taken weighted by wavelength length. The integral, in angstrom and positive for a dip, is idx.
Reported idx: 6.8 angstrom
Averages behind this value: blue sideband 17.6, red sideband 24.6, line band 15.3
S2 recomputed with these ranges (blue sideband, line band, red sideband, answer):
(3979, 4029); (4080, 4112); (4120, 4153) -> 0.98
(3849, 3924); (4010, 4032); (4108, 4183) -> -1.45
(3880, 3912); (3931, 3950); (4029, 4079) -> 7.10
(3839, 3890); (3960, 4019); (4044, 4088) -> 6.87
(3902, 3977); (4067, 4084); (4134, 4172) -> -1.90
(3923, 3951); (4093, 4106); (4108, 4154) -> 0.88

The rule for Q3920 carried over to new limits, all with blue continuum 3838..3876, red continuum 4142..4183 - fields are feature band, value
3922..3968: 0.443 mag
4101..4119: 0.052 mag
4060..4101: -0.035 mag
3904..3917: 0.036 mag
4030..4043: -0.023 mag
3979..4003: -0.029 mag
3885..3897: 0.184 mag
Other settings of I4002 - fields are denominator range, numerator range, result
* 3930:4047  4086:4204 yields 1.36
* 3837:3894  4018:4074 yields 1.39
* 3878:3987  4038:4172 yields 1.60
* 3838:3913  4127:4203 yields 1.48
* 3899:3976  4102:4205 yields 1.76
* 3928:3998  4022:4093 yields 1.58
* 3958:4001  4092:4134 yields 1.41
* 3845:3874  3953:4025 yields 1.03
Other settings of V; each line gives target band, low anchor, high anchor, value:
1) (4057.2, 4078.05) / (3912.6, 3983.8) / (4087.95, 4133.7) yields -2.0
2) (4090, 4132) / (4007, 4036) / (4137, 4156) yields 1.3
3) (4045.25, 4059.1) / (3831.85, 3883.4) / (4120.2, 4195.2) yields -0.9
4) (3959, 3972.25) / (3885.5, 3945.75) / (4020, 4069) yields 5.9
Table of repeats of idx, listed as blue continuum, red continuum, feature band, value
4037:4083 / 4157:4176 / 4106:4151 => -0.13 angstrom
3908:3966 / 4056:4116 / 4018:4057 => -4.78 angstrom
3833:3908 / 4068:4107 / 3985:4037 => -3.69 angstrom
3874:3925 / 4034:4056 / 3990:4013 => -0.66 angstrom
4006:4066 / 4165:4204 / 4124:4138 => -0.31 angstrom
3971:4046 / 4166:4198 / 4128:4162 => -0.84 angstrom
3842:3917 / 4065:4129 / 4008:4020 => -1.09 angstrom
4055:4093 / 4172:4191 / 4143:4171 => -1.16 angstrom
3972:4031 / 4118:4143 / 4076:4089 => -0.32 angstrom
